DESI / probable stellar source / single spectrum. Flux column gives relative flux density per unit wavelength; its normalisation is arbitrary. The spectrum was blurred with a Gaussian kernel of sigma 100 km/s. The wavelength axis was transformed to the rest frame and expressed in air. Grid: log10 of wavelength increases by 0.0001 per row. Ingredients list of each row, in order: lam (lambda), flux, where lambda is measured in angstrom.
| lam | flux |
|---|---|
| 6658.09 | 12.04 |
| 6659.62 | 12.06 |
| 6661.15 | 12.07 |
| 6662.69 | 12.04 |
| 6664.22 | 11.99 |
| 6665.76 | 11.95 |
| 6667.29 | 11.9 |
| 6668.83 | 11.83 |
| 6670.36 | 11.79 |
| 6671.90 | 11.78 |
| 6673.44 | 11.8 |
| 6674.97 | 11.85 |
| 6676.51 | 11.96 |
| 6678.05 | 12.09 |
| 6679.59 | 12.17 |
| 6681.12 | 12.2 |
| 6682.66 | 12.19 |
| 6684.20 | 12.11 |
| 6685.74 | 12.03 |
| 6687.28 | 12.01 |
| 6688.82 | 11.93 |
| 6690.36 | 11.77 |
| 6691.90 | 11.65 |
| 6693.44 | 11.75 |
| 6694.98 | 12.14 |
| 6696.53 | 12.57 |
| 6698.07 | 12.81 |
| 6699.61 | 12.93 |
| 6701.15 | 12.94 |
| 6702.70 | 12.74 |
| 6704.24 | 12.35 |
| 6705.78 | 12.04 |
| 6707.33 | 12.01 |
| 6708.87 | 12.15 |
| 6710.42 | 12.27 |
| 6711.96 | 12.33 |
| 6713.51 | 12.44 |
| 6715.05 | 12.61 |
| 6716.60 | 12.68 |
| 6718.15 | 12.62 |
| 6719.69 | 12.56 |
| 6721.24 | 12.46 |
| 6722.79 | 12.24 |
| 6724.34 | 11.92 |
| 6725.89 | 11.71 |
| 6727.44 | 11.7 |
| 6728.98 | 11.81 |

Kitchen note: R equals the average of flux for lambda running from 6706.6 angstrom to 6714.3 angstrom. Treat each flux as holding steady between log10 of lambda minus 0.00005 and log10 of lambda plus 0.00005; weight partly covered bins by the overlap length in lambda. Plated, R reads 12.3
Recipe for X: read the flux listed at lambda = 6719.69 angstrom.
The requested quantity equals 12.56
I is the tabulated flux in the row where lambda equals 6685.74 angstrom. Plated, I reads 12.03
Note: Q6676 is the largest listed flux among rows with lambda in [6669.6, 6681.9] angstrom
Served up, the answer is 12.2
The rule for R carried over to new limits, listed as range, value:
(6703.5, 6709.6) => 12.1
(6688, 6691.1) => 11.9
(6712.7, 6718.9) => 12.6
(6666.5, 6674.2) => 11.8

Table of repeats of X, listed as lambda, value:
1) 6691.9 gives 11.65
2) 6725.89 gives 11.71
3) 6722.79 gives 12.24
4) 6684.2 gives 12.11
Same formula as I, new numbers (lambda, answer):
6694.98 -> 12.14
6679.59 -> 12.17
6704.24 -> 12.35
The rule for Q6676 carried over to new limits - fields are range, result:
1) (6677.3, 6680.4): 12.17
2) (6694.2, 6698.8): 12.81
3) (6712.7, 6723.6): 12.68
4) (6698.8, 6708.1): 12.94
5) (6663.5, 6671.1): 11.99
